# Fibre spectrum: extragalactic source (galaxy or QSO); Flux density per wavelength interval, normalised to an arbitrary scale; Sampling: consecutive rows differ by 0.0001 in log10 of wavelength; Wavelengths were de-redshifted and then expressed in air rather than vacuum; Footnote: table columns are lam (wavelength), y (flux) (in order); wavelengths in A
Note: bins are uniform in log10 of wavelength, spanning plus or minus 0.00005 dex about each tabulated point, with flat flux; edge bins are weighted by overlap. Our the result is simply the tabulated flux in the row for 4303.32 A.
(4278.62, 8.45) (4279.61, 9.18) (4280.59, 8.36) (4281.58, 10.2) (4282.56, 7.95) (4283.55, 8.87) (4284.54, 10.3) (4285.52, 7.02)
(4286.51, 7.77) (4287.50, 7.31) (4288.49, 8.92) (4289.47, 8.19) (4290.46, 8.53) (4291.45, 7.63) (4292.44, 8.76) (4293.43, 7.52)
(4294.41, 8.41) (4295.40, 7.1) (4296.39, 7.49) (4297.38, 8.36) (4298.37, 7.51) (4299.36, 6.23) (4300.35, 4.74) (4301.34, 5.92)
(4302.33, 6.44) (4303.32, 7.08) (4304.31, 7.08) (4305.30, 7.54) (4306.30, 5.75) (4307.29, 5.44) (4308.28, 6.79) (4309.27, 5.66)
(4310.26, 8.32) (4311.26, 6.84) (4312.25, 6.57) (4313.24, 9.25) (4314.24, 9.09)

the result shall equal 7.08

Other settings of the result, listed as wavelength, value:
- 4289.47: 8.19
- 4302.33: 6.44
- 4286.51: 7.77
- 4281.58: 10.2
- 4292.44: 8.76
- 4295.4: 7.1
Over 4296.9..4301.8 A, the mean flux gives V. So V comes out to 6.55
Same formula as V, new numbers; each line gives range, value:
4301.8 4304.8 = 6.86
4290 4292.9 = 8.29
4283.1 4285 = 9.57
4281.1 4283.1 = 9.07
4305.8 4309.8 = 5.94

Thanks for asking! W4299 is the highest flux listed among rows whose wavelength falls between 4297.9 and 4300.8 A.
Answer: 7.51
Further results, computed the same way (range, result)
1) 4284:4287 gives 10.3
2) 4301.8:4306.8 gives 7.54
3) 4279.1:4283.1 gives 10.2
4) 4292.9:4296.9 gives 8.41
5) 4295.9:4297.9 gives 8.36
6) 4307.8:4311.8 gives 8.32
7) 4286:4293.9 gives 8.92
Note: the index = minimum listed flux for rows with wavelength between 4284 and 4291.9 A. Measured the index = 7.02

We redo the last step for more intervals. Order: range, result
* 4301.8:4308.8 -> 5.44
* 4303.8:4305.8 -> 7.08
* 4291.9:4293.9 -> 7.52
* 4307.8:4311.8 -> 5.66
